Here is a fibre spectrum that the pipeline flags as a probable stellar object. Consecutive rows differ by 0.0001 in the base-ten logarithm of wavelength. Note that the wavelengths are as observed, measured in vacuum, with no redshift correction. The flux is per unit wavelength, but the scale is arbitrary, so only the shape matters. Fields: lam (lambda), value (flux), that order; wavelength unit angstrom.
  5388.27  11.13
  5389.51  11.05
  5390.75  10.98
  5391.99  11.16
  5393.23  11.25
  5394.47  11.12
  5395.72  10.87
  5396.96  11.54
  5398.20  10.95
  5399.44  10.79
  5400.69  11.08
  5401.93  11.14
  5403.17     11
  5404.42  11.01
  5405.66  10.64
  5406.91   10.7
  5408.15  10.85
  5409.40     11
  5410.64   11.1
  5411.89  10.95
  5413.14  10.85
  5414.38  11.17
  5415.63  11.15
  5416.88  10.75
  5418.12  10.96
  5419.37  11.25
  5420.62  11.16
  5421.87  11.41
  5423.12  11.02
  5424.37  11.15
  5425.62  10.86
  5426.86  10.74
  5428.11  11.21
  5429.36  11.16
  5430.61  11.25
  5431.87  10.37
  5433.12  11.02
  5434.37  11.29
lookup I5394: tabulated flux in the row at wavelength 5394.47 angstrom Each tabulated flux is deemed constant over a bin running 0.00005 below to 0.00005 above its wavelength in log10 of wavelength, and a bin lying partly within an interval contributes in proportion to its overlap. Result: 11.12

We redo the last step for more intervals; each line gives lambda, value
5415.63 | 11.15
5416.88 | 10.75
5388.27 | 11.13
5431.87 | 10.37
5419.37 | 11.25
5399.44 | 10.79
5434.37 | 11.29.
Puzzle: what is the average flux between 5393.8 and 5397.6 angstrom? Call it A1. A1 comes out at 11.2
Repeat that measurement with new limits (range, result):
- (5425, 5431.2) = 11.1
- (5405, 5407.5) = 10.7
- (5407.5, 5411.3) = 11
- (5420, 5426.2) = 11.1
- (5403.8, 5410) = 10.8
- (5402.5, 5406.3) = 10.9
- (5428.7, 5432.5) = 10.9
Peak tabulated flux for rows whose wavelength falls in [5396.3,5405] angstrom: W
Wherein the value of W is 11.54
